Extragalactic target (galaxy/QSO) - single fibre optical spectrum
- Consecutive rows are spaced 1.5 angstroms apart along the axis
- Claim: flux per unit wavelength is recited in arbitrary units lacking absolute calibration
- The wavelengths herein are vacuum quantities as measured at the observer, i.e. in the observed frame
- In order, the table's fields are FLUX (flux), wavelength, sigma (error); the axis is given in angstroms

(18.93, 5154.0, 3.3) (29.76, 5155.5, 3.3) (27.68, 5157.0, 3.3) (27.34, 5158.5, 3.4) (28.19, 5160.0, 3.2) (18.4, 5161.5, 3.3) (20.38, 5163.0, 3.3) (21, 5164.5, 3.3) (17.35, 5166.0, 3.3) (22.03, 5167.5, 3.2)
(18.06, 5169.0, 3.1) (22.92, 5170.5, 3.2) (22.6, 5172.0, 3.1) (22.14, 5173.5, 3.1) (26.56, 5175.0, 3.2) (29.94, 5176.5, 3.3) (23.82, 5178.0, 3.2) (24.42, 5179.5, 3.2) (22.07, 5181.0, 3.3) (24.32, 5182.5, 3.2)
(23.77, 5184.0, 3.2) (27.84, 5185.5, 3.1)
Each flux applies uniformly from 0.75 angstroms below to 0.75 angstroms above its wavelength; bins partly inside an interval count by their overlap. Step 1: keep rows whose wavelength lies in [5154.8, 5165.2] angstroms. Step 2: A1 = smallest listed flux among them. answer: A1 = 18.4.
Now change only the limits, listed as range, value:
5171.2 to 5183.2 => 22.07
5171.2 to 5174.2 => 22.14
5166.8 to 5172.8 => 18.06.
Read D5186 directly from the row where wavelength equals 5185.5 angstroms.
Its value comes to 27.84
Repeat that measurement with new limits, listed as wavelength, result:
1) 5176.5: 29.94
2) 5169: 18.06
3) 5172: 22.6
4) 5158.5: 27.34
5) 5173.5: 22.14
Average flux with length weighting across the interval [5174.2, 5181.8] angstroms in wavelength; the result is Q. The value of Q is 25.3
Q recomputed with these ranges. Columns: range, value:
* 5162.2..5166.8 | 19.6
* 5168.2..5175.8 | 22.5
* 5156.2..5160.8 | 27.7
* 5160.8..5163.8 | 19.4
